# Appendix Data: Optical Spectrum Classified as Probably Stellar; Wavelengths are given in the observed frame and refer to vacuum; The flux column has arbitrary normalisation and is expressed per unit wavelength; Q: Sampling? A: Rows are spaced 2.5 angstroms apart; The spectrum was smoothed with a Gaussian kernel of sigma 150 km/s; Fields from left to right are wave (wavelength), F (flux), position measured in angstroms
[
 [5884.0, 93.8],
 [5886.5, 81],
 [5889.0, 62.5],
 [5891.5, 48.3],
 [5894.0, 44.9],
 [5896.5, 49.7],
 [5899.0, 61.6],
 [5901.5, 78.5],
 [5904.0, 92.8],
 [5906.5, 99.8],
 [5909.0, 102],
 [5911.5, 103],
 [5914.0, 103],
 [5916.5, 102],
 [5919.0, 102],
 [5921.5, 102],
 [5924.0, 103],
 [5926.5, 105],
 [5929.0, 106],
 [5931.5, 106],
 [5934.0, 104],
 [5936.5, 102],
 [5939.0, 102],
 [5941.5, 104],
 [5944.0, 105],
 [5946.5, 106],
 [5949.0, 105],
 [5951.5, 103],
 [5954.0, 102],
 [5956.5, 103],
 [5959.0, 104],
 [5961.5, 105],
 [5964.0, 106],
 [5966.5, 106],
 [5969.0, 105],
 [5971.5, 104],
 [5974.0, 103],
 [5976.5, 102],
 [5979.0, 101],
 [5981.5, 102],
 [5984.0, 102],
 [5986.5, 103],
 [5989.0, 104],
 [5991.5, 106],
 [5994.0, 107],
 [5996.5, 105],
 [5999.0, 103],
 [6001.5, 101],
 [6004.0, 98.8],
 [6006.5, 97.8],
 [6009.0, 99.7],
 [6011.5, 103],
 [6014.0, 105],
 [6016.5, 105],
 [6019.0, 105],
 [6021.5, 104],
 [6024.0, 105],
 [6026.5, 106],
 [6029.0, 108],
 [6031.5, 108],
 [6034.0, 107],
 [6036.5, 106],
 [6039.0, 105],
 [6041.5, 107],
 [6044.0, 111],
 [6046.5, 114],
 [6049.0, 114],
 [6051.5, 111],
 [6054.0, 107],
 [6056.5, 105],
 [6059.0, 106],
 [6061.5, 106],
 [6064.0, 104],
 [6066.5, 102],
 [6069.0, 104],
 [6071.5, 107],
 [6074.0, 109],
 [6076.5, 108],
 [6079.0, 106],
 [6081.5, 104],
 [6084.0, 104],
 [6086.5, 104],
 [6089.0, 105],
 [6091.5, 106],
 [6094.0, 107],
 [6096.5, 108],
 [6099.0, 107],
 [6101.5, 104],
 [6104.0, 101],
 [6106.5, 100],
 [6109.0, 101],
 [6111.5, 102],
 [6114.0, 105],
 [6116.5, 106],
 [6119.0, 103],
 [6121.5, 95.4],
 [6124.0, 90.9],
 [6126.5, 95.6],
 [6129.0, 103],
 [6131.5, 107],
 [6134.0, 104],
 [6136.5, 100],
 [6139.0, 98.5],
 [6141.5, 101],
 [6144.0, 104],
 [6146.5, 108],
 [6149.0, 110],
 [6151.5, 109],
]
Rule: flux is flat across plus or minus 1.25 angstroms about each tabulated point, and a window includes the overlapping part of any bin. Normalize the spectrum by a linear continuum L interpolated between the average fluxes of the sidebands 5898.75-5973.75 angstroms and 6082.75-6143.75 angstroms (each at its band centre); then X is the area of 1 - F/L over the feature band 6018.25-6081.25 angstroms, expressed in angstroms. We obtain -3.0 angstroms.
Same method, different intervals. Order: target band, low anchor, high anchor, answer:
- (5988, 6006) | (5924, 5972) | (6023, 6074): 0.4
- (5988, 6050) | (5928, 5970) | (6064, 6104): -0.3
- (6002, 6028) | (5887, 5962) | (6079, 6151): -1.3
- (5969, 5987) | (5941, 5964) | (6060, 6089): 0.3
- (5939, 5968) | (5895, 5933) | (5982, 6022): -1.8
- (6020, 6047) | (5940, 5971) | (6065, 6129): -0.9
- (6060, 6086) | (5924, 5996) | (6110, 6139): -0.9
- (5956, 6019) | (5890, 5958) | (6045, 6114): -2.8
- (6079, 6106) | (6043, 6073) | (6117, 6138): -0.3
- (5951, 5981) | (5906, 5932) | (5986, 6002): 0.1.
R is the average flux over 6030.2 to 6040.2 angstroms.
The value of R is 107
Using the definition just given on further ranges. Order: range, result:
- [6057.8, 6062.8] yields 106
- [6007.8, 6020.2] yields 104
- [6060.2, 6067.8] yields 104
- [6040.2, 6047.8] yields 111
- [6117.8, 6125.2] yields 96.4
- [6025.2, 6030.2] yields 107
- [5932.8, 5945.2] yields 103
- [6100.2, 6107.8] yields 102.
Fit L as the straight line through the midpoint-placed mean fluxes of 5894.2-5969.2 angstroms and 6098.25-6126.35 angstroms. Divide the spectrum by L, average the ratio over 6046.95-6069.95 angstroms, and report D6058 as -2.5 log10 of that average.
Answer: -0.07 mag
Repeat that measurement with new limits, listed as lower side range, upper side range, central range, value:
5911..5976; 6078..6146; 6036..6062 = -0.05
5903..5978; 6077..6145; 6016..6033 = -0.03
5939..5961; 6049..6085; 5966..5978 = 0.01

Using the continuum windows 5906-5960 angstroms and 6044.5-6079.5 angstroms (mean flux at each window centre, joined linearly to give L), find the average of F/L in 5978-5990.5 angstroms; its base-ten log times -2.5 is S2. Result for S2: 0.03 mag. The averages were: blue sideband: 103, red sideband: 107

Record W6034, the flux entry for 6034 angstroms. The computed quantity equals 107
